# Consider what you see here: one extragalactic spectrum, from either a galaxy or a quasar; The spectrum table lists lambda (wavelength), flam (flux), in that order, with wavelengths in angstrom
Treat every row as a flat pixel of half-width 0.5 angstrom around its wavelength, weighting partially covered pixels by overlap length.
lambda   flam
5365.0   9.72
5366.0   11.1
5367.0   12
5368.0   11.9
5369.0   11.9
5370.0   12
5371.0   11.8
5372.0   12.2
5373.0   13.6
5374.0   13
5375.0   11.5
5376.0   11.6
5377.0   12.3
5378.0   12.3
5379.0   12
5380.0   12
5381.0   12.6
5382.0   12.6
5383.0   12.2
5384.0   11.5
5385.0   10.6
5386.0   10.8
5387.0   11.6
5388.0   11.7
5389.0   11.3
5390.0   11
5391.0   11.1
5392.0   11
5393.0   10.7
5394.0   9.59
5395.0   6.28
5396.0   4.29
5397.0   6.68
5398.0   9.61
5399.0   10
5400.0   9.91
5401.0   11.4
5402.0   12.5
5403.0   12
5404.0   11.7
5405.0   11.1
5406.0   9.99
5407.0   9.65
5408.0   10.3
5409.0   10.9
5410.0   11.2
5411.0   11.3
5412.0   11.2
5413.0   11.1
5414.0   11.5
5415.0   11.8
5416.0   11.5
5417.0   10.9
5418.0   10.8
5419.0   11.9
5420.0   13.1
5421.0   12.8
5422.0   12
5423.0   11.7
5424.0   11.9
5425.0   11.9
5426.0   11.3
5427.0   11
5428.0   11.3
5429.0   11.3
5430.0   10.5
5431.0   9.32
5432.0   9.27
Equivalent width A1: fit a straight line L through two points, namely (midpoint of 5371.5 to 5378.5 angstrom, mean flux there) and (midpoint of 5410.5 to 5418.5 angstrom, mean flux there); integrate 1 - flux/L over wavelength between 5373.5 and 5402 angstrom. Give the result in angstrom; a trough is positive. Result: 2.93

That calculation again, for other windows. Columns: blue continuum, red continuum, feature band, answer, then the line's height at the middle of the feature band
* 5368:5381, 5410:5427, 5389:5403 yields 2.6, 11.9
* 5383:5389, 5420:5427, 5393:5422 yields 2.8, 11.7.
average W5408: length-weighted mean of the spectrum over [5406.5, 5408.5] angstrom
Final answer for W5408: 9.98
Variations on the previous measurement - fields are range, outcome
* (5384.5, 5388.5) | 11.2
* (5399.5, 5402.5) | 11.3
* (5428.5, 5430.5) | 10.9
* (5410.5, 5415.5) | 11.4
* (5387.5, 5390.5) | 11.3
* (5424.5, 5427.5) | 11.4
